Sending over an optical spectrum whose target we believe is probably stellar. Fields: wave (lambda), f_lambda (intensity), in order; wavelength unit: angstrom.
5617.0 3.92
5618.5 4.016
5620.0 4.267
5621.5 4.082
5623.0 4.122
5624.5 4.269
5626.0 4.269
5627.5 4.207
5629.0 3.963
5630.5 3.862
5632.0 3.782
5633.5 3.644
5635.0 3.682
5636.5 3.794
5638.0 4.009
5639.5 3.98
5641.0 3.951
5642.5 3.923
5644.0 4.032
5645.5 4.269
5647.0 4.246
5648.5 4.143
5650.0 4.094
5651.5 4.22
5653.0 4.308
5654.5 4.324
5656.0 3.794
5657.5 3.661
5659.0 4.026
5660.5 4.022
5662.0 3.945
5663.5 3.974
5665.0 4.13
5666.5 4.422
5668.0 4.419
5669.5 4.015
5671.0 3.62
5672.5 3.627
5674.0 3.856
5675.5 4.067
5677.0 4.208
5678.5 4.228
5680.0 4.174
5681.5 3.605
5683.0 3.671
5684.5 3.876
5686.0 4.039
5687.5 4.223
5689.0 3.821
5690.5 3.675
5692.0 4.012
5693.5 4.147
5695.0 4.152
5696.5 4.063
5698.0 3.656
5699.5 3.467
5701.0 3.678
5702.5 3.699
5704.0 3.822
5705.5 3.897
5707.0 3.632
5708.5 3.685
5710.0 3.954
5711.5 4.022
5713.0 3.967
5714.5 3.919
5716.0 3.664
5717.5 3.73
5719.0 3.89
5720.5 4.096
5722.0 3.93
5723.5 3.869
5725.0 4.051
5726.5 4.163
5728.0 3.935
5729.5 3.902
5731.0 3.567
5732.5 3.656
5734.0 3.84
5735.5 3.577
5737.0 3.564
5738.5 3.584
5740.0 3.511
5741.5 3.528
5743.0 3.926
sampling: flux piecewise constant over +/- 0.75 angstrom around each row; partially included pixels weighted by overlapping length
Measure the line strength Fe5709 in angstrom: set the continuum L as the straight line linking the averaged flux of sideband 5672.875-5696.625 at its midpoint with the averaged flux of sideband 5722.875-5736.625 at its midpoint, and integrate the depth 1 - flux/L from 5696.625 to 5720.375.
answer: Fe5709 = 0.7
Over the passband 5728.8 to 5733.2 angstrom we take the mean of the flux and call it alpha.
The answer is 3.71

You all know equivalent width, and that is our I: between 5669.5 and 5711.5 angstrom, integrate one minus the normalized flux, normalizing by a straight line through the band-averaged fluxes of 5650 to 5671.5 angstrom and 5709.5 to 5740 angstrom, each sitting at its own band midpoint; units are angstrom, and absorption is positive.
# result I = 0.88 angstrom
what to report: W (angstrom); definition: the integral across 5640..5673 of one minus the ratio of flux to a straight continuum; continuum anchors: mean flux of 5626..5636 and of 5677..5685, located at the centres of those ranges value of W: -1.2 angstrom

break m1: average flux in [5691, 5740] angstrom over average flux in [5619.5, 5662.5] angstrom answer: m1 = 0.95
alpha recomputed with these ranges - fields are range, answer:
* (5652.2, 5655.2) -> 4.31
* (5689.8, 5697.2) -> 4.01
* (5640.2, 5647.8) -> 4.08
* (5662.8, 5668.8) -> 4.24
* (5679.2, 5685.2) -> 3.83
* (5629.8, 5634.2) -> 3.76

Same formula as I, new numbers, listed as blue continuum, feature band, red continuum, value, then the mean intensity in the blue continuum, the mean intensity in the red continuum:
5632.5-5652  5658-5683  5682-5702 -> -0.5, 3.99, 3.88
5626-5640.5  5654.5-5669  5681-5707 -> -0.7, 3.9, 3.85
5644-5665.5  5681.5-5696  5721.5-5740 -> 0.0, 4.08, 3.79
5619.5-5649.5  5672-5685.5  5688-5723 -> 0.0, 4.02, 3.85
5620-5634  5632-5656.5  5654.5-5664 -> -0.2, 4.04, 3.94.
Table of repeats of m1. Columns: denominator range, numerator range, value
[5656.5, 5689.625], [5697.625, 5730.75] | 0.97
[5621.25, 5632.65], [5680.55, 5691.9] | 0.95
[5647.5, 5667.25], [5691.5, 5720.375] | 0.94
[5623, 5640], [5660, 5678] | 1.02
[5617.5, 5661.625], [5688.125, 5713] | 0.95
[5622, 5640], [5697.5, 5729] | 0.97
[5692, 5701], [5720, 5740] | 0.98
